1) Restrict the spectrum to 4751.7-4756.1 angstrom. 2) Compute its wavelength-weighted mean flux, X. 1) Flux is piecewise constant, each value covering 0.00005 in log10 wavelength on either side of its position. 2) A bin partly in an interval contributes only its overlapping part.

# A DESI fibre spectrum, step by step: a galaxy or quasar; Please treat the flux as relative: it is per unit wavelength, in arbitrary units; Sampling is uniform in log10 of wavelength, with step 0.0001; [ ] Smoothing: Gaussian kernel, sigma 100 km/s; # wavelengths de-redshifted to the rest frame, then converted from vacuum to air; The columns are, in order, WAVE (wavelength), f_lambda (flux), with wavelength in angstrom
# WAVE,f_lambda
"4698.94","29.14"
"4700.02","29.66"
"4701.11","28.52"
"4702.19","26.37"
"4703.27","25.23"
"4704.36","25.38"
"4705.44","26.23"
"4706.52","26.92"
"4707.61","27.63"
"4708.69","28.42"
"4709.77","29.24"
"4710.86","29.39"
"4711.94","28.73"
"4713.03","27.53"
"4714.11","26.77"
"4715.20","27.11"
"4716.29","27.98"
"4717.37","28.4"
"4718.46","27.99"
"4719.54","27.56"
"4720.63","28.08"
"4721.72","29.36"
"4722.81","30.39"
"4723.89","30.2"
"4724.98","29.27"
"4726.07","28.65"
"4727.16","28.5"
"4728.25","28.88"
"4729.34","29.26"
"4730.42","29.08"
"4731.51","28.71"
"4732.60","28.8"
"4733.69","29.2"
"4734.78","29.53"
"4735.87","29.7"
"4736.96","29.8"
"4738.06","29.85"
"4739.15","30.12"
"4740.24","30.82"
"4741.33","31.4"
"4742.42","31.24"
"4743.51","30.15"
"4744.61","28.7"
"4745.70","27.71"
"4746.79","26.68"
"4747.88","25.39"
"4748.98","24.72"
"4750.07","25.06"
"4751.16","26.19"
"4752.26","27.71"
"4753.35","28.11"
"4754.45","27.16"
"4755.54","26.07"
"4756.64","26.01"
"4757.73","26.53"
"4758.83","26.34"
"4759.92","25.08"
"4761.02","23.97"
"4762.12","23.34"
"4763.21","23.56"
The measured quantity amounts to 27.2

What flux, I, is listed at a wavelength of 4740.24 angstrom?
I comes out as 30.82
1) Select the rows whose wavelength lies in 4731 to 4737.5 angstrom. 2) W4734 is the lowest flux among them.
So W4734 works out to 28.71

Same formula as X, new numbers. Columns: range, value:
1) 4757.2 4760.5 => 25.9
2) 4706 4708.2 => 27.3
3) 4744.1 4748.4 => 27.2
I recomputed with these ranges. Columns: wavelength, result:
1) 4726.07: 28.65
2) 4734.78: 29.53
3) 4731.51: 28.71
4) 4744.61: 28.7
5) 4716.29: 27.98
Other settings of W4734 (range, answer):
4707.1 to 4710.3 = 27.63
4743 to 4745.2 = 28.7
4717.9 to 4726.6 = 27.56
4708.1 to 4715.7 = 26.77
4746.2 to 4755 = 24.72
